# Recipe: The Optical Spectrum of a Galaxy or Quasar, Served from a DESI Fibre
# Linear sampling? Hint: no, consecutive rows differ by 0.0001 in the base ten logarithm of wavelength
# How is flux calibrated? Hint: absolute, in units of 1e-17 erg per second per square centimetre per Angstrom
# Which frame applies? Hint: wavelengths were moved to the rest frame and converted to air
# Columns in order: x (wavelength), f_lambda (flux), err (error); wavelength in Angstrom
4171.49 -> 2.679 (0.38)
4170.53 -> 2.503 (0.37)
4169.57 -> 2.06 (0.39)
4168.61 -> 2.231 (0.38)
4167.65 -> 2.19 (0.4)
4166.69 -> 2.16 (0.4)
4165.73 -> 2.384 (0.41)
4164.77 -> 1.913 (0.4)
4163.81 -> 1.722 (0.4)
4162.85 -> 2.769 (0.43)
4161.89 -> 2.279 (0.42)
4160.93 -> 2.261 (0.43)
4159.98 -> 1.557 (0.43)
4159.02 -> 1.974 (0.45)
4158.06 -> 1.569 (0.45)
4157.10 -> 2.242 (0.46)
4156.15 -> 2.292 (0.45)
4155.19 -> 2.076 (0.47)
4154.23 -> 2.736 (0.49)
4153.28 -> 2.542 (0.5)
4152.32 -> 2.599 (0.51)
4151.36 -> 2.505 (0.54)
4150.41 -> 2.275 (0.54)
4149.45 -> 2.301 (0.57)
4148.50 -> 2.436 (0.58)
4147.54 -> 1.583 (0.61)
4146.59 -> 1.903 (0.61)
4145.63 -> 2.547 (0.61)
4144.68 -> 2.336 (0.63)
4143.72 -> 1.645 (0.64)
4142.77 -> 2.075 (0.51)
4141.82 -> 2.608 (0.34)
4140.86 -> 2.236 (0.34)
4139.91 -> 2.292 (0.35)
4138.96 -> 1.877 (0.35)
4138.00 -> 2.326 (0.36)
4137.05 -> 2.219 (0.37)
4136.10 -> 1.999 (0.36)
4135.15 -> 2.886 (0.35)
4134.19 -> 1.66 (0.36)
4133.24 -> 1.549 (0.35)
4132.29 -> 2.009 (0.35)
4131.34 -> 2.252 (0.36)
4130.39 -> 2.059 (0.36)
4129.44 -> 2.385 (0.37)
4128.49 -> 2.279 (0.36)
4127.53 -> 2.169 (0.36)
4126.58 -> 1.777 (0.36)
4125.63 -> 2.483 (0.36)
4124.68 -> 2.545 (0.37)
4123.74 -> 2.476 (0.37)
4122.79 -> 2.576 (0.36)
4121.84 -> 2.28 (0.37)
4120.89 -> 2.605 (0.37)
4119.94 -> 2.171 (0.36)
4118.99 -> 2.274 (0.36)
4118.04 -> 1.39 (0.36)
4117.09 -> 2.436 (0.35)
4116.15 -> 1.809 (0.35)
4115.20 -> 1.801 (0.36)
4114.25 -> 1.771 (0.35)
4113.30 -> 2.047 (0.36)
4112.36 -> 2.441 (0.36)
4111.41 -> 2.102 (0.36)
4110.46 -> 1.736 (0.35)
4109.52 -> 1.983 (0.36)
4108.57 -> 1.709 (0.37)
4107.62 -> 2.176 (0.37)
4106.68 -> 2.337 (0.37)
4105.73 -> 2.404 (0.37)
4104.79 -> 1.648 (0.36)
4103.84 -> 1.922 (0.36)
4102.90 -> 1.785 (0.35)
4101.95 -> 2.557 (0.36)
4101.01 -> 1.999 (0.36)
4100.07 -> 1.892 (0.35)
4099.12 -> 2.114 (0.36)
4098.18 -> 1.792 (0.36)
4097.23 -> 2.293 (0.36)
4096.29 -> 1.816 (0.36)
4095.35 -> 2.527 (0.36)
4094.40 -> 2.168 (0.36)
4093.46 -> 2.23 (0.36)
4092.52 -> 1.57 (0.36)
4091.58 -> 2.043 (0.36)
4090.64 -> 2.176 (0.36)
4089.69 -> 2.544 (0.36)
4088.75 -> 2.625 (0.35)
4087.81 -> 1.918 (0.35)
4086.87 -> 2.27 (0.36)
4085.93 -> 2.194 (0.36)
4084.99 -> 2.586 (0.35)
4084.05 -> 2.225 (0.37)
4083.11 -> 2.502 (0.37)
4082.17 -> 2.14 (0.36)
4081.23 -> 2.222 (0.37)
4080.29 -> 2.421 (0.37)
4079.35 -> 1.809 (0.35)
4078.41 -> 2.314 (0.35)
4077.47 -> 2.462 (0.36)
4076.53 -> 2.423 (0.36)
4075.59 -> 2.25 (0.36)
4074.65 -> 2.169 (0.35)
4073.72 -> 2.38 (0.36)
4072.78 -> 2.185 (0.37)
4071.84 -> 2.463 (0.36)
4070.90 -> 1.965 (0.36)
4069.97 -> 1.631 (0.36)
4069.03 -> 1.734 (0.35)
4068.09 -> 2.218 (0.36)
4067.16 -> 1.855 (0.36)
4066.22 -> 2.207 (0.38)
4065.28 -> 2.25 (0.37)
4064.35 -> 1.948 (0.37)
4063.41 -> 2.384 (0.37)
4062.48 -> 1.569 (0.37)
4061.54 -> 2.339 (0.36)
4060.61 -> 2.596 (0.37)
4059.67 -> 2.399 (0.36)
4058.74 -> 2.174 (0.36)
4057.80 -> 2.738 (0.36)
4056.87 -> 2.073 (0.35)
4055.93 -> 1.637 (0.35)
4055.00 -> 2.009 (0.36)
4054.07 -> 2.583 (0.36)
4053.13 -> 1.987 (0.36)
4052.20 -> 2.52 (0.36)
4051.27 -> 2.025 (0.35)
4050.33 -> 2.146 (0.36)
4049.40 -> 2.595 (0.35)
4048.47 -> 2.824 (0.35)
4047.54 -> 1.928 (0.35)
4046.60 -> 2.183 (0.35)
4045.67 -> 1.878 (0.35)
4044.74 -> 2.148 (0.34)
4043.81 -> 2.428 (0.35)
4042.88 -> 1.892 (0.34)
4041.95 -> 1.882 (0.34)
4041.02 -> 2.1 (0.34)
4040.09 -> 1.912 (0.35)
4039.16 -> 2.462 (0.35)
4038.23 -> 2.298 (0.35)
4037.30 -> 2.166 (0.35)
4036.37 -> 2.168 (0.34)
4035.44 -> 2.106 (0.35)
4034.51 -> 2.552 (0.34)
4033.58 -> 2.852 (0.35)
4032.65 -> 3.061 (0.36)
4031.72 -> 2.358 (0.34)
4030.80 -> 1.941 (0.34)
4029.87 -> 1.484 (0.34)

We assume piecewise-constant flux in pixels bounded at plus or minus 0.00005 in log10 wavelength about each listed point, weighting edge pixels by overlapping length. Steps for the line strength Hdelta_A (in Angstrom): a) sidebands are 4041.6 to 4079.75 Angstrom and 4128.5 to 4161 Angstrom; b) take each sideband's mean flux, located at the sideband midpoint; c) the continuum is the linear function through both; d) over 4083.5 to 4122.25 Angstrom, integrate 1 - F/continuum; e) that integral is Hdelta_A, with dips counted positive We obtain 1.2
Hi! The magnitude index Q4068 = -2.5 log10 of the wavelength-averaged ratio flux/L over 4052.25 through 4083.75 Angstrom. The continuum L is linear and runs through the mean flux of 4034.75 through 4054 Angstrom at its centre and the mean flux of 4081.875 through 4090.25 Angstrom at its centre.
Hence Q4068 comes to 0.04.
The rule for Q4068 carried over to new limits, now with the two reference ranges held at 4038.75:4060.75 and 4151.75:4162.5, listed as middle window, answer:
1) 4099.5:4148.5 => 0.041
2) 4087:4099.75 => 0.033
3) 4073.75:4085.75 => -0.043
